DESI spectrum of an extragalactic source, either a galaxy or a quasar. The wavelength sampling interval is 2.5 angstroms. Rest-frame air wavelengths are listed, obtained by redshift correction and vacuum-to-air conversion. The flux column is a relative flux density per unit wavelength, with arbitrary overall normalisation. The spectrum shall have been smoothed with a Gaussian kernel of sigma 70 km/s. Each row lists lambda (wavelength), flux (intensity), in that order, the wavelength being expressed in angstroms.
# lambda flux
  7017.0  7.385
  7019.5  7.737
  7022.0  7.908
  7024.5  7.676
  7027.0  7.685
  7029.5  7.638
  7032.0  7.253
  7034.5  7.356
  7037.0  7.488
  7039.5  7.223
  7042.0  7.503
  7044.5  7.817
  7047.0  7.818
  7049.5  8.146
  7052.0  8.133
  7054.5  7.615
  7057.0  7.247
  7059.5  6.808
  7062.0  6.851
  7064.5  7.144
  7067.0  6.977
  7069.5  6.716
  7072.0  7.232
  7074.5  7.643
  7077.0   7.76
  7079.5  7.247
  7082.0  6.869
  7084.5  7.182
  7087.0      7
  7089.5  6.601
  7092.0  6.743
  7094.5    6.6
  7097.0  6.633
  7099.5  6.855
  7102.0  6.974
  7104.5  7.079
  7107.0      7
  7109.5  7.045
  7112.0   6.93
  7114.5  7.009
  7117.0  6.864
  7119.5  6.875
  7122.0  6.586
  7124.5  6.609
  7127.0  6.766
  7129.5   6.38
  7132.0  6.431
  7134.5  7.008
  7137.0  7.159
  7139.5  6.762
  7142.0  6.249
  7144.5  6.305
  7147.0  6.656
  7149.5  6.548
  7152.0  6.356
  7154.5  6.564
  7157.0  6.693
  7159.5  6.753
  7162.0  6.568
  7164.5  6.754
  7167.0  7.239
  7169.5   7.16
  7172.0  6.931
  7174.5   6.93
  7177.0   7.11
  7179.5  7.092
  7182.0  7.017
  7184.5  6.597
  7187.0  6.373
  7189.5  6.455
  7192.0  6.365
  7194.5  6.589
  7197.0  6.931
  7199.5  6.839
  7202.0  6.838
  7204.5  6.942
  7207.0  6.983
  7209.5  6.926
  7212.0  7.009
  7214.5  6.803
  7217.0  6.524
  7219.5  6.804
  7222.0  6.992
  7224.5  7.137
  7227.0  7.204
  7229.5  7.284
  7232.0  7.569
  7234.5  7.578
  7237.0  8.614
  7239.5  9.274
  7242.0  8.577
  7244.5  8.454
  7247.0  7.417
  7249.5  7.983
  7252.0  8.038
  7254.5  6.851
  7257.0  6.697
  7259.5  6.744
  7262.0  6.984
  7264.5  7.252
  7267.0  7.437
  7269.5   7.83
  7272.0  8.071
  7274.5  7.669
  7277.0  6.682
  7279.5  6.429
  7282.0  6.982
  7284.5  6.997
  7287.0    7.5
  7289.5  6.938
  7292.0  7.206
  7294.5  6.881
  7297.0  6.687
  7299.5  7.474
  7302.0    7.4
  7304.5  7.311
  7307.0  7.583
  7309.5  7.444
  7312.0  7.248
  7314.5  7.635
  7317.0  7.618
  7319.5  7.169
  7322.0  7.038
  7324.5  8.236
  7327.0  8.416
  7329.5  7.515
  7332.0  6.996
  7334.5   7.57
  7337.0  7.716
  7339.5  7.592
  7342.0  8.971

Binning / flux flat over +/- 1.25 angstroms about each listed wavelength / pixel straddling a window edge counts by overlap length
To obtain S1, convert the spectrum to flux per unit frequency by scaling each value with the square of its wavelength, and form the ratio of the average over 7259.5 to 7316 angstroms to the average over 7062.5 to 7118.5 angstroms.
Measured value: 1.09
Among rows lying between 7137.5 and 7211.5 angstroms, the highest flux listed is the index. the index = 7.239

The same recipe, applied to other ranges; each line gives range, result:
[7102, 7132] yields 7.079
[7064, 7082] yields 7.76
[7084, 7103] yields 7.182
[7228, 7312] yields 9.274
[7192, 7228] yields 7.204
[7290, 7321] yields 7.635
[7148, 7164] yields 6.753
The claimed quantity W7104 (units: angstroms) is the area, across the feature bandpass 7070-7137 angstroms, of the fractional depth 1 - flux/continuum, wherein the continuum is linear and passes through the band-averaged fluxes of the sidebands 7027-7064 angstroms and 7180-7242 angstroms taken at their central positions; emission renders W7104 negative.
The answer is 3.9 angstroms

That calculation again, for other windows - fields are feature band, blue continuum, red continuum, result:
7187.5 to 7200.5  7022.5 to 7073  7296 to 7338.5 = 1.5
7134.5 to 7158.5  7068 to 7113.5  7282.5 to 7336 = 1.6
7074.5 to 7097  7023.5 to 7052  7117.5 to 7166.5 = 0.5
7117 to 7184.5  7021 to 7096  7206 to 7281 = 5.6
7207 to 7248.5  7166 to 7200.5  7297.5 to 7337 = -2.6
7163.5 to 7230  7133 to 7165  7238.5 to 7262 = 2.5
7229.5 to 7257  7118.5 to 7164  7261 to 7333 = -3.3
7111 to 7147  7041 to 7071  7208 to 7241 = 3.3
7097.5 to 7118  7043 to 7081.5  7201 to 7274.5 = 1.2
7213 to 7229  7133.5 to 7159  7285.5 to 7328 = 0.1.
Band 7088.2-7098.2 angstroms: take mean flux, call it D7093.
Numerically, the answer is 6.65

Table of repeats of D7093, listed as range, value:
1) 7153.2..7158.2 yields 6.63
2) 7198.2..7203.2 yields 6.84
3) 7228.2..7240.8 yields 8.06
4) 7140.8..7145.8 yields 6.28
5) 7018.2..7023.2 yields 7.82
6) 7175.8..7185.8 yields 6.95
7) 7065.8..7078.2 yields 7.26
